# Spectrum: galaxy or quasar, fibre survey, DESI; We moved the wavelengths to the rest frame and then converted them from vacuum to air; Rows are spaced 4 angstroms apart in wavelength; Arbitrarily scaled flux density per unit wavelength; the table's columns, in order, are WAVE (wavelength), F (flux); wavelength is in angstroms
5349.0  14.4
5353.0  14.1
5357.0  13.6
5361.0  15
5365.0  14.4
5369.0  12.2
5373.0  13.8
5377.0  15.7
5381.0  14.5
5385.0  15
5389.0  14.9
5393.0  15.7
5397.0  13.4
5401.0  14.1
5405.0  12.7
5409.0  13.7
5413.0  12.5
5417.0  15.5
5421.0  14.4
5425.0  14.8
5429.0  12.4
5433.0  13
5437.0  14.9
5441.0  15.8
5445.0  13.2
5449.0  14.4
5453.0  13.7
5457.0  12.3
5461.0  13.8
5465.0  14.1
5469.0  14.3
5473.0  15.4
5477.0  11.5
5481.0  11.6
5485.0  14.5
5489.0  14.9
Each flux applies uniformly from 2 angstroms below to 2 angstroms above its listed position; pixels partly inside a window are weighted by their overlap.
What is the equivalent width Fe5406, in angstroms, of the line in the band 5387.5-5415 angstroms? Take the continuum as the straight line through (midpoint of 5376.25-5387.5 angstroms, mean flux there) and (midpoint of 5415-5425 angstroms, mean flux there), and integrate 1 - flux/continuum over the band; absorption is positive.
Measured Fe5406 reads 2.1 angstroms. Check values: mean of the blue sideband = 15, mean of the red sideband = 14.9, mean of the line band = 13.8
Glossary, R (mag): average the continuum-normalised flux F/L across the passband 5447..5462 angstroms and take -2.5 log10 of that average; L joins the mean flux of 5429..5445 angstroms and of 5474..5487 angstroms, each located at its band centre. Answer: 0.00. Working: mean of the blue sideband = 14.1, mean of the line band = 13.5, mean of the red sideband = 12.8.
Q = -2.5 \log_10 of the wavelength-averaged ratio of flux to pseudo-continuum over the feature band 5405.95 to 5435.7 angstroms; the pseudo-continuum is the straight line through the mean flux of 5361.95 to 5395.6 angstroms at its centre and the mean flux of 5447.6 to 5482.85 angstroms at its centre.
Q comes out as 0.02 mag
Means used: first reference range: 14.5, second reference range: 13.4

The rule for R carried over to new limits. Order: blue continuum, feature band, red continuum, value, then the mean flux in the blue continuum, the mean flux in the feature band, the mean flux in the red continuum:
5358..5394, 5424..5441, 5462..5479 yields 0.01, 14.5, 14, 13.8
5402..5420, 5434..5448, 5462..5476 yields -0.04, 13.7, 14.5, 14.3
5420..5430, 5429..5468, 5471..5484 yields -0.03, 14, 13.8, 13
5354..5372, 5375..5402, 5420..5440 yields -0.07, 13.8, 14.8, 14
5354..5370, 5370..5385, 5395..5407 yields -0.06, 13.9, 14.5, 13.4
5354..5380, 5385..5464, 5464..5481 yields -0.01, 14.1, 14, 13.5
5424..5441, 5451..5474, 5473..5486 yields -0.05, 14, 13.9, 12.8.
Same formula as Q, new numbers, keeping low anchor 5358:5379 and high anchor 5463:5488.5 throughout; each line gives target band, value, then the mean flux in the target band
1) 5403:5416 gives 0.07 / 13.2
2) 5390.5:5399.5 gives -0.04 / 14.5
